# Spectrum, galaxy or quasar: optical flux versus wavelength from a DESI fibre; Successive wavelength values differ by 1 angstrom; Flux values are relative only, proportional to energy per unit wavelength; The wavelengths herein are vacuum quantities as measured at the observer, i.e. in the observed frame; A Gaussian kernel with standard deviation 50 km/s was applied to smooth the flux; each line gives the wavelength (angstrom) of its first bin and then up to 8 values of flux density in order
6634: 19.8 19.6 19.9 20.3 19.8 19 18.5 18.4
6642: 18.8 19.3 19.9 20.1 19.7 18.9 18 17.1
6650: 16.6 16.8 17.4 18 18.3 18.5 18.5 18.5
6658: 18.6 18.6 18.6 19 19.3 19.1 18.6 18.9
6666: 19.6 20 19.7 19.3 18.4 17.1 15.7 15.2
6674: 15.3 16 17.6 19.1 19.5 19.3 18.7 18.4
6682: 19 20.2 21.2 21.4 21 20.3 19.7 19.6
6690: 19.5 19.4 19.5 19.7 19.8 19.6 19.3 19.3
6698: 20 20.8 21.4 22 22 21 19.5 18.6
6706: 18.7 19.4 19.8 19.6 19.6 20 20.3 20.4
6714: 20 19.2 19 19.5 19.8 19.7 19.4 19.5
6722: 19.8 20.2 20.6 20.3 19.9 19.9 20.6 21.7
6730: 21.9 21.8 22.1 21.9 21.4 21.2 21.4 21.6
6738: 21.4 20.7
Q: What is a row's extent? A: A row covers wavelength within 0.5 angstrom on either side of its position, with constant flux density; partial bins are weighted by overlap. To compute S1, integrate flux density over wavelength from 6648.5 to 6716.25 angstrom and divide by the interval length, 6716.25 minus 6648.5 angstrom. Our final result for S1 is 19.1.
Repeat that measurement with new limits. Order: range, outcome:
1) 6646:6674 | 18.2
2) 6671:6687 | 18.5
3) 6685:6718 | 19.9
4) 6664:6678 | 17.9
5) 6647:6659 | 17.9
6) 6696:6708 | 20.2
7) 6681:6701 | 20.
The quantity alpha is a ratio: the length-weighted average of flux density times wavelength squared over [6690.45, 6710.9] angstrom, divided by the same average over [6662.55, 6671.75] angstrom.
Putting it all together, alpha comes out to 1.07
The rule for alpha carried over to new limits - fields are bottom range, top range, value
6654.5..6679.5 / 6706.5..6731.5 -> 1.11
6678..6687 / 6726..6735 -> 1.09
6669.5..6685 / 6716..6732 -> 1.14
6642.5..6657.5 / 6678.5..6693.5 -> 1.09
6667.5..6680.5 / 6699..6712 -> 1.15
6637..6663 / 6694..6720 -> 1.09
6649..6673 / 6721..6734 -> 1.16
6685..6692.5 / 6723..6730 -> 1.04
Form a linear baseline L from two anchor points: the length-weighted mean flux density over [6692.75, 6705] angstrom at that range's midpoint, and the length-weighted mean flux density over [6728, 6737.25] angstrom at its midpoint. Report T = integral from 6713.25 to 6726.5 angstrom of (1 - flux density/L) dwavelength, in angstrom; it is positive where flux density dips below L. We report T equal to 0.8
